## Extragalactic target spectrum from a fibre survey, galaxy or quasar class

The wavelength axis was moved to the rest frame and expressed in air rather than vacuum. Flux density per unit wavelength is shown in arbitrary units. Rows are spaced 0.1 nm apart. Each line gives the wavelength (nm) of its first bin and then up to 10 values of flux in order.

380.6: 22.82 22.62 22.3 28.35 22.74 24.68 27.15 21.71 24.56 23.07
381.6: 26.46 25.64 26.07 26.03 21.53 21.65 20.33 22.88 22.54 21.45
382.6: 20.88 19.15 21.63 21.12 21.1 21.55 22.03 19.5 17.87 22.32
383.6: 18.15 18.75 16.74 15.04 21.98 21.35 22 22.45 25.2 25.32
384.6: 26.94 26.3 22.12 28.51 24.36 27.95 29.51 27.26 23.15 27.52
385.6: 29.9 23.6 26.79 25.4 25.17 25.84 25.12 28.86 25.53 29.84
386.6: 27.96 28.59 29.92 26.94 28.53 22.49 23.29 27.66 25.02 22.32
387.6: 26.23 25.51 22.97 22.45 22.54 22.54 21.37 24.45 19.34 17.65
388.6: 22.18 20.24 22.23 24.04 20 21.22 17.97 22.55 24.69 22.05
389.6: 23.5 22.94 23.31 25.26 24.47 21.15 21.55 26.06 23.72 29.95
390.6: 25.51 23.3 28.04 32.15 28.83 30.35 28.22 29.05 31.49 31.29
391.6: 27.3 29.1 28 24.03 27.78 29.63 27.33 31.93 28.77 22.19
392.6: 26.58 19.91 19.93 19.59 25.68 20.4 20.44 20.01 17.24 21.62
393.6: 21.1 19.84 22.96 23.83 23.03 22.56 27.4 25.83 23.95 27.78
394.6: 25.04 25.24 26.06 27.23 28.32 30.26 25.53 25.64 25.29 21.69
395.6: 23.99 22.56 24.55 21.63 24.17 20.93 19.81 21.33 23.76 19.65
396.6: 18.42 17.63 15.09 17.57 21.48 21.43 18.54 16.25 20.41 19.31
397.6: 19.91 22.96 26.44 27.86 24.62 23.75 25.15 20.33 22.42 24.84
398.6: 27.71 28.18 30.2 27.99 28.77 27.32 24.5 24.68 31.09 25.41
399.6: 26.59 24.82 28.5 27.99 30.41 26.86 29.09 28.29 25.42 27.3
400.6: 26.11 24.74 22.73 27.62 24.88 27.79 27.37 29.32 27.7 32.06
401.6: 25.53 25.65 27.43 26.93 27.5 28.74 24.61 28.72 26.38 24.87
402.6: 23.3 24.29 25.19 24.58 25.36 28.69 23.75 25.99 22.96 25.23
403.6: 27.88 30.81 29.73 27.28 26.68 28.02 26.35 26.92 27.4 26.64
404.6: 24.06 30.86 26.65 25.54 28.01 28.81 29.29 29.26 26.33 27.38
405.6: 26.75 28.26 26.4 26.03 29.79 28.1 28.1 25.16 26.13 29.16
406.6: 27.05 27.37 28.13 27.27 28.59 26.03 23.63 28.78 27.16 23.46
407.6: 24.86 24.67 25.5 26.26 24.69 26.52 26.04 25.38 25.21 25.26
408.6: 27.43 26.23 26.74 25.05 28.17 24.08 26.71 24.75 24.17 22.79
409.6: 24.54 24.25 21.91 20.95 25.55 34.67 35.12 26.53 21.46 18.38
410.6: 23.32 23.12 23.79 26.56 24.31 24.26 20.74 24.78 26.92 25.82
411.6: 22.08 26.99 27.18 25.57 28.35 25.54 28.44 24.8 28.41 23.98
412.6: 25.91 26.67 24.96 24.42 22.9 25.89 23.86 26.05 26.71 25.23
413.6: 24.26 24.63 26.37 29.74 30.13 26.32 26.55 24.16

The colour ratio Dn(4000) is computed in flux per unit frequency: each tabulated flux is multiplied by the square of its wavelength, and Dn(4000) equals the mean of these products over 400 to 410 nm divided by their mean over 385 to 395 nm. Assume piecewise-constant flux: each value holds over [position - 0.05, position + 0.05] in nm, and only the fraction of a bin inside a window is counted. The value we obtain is 1.15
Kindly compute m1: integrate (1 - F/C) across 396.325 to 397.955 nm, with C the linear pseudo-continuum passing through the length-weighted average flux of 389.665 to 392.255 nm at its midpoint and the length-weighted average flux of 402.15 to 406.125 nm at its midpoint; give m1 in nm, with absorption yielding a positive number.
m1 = 0.39 nm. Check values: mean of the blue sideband 26.9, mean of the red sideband 26.8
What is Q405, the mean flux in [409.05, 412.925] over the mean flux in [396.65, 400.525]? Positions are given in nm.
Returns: 1.03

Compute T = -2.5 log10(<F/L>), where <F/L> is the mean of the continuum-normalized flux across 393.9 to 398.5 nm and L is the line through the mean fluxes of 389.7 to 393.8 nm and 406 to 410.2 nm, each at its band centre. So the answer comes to 0.11 mag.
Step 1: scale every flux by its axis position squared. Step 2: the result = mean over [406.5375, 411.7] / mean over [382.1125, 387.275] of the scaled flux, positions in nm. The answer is 1.20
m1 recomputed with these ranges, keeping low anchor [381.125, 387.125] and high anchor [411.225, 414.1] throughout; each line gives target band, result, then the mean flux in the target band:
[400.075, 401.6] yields -0.121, 27.1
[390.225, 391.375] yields -0.153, 27.7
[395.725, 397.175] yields 0.251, 20.5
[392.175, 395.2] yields 0.071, 24.1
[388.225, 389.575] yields 0.158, 21.5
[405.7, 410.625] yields -0.081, 26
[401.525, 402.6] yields -0.060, 26.6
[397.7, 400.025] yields -0.130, 26.4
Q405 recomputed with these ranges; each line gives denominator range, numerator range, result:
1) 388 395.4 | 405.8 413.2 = 1.05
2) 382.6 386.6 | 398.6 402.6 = 1.15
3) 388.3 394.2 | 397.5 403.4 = 1.08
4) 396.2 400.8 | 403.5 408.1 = 1.12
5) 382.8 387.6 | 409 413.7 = 1.03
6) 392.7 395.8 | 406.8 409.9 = 1.08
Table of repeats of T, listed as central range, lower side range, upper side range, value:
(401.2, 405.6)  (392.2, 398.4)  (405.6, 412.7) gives -0.10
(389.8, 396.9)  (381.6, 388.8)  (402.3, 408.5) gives 0.02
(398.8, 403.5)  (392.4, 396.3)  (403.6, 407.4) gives -0.03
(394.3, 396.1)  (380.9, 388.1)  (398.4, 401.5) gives 0.04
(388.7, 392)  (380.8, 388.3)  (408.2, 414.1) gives -0.05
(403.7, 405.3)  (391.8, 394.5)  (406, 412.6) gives -0.10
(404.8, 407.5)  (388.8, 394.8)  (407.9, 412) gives -0.09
